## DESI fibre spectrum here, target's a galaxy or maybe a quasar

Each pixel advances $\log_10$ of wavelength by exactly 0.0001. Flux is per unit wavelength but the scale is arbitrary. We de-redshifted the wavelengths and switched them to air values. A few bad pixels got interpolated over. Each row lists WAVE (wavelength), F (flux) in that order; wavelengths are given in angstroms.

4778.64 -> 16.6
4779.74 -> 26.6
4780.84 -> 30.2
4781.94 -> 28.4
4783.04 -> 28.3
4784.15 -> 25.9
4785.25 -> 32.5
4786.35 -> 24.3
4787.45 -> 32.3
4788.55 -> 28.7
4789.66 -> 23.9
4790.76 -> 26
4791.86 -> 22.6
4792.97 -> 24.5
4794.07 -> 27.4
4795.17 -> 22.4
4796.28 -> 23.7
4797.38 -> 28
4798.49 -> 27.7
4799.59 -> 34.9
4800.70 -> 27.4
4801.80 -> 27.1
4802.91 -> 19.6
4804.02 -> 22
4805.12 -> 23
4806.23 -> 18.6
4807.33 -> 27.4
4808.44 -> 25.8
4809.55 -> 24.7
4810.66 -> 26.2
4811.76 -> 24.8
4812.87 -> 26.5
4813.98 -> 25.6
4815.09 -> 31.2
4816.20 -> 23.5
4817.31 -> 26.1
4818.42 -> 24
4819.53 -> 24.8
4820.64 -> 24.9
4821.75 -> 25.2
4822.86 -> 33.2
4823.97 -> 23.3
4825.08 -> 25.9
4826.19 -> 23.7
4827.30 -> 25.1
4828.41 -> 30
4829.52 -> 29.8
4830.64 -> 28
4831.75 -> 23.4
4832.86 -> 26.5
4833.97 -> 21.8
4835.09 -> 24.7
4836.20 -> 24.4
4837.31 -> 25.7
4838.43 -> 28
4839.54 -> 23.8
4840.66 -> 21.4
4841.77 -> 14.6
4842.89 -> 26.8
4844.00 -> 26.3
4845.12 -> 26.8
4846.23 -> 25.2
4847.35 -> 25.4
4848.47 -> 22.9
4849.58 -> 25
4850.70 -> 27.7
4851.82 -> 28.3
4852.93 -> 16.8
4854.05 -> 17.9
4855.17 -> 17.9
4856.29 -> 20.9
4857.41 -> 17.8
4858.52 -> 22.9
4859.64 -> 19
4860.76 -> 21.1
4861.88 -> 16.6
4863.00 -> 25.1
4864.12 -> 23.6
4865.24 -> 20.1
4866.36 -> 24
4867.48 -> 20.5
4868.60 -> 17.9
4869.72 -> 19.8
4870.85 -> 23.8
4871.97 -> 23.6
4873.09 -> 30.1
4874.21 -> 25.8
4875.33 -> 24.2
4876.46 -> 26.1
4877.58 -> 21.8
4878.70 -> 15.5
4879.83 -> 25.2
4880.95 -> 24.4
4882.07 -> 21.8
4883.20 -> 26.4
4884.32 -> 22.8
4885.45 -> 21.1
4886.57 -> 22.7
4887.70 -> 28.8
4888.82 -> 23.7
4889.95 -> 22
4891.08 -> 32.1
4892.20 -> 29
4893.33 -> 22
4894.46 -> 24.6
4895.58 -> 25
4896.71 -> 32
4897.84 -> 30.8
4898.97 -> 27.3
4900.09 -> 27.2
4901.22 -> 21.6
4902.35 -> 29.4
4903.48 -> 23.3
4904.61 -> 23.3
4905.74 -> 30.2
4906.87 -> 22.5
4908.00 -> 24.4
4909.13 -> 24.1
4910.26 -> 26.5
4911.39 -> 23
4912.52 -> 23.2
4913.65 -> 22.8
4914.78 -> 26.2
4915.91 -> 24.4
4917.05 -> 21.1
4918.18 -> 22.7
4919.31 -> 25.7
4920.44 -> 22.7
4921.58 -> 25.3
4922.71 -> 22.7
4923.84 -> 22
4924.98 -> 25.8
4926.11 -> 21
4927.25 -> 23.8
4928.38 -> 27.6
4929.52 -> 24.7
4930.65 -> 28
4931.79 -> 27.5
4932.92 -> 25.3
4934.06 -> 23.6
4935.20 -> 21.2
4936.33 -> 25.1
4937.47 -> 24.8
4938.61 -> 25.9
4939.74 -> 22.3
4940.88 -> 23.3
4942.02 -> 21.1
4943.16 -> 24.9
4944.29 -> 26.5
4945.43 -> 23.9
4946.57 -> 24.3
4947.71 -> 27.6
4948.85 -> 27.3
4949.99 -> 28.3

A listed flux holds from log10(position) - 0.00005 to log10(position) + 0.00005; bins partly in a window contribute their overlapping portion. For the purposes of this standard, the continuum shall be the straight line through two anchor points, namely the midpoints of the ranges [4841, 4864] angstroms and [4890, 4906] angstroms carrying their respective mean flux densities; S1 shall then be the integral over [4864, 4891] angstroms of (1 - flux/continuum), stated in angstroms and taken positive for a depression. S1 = 1.6 angstroms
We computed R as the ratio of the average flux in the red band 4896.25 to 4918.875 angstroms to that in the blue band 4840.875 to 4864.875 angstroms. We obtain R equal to 1.1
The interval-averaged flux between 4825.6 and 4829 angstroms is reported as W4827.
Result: 26.3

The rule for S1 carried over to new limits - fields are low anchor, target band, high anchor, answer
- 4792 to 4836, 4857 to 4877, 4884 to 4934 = 2.3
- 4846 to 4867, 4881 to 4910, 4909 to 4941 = -2.8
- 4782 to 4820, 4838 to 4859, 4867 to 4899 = 1.8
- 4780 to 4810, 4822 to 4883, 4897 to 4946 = 4.6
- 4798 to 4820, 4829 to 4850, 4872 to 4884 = 0.1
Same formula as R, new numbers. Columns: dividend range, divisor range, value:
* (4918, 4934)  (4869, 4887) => 1.05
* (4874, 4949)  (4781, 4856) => 0.97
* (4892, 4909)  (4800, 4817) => 1.04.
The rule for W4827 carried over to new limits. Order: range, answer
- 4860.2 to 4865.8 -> 21.3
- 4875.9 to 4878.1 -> 24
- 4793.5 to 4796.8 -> 24.5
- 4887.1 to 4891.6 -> 26.5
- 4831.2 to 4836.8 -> 24.2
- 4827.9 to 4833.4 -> 27.5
